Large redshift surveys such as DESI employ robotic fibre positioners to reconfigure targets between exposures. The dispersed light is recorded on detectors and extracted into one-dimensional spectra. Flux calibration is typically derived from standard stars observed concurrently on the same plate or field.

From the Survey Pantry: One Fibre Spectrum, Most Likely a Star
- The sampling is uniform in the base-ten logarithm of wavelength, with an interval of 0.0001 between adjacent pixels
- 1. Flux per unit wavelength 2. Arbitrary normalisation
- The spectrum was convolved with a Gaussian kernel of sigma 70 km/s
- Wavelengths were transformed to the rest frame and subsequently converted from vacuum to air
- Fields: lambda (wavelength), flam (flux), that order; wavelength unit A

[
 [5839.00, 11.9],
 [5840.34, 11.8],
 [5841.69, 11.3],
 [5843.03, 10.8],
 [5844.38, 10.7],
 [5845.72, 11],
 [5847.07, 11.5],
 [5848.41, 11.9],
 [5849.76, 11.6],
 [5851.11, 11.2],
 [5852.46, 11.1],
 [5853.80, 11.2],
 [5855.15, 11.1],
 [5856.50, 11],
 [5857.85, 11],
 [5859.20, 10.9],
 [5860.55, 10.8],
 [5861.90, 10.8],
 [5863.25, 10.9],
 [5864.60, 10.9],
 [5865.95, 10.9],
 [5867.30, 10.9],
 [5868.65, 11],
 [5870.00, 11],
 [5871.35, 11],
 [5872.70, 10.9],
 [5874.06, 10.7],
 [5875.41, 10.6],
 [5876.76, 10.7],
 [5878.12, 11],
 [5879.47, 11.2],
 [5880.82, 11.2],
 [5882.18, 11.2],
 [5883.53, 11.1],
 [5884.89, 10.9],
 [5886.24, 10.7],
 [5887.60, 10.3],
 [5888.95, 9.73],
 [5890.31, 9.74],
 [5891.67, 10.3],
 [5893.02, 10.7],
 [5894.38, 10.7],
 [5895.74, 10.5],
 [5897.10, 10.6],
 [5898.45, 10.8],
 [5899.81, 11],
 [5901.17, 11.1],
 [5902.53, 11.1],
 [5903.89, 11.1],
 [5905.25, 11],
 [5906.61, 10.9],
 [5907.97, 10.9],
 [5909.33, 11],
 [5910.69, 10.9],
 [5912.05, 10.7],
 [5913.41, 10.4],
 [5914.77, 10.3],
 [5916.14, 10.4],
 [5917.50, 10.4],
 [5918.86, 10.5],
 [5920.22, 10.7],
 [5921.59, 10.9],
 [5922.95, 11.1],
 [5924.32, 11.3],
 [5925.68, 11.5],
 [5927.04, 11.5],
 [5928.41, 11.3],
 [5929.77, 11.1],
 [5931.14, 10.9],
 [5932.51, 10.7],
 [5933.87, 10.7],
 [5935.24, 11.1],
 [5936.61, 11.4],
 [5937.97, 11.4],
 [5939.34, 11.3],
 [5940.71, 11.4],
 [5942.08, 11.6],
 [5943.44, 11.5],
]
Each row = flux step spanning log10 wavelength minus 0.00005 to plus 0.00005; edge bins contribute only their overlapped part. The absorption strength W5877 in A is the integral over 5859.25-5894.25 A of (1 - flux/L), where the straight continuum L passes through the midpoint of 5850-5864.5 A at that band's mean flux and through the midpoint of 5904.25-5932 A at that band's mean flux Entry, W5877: 0.6 A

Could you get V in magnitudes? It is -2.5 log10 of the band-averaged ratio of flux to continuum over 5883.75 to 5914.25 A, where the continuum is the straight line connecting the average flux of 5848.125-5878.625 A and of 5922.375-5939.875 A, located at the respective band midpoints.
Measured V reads 0.04 mag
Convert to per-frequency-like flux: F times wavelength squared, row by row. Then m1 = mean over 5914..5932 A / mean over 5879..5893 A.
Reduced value 1.04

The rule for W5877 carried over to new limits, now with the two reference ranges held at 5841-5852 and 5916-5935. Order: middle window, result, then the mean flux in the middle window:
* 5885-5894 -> 0.6 A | 10.3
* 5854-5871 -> 0.4 A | 10.9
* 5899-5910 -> 0.0 A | 11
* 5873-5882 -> 0.2 A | 10.9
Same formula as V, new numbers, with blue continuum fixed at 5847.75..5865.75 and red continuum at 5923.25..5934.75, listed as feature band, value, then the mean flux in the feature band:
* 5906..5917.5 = 0.04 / 10.7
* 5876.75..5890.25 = 0.03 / 10.8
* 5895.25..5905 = 0.02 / 10.9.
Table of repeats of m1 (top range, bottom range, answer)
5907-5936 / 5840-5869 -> 1.00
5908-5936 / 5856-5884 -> 1.01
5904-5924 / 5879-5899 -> 1.02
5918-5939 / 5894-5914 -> 1.03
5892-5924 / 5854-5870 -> 1.00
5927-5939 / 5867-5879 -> 1.04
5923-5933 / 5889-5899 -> 1.09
